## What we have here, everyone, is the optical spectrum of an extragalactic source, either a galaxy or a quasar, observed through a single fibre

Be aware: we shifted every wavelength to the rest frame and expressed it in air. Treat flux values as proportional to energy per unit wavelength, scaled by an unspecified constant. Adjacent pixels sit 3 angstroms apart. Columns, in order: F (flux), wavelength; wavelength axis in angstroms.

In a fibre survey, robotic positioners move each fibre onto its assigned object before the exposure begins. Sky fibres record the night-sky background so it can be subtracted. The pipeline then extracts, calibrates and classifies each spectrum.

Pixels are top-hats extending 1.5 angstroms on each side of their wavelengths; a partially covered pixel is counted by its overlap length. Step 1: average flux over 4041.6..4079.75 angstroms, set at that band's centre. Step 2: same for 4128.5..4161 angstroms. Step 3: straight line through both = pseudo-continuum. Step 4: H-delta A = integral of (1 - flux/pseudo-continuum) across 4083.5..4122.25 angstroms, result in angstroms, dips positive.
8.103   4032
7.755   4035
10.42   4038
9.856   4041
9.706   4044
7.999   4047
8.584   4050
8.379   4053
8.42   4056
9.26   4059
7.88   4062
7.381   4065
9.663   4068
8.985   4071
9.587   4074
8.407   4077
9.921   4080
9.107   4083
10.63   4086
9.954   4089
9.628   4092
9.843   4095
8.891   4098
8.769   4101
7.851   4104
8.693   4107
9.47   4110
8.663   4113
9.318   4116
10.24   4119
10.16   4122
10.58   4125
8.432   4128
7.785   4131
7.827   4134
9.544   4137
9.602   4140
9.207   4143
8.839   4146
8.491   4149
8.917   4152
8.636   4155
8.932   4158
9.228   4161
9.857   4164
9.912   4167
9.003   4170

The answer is -2.6 angstroms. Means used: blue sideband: 8.76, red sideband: 8.79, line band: 9.36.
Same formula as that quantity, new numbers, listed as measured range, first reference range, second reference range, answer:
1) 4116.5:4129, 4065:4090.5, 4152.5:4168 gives -0.72 angstroms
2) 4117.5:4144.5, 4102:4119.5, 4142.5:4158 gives -1.16 angstroms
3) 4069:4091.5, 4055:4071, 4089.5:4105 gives -1.75 angstroms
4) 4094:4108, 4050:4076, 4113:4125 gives 1.01 angstroms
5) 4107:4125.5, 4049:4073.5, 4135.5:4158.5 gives -1.52 angstroms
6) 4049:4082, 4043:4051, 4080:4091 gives 1.79 angstroms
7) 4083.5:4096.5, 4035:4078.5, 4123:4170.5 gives -1.47 angstroms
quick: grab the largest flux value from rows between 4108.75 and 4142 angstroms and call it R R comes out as 10.58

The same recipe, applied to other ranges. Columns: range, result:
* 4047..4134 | 10.63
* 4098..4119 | 10.24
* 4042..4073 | 9.706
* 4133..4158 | 9.602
